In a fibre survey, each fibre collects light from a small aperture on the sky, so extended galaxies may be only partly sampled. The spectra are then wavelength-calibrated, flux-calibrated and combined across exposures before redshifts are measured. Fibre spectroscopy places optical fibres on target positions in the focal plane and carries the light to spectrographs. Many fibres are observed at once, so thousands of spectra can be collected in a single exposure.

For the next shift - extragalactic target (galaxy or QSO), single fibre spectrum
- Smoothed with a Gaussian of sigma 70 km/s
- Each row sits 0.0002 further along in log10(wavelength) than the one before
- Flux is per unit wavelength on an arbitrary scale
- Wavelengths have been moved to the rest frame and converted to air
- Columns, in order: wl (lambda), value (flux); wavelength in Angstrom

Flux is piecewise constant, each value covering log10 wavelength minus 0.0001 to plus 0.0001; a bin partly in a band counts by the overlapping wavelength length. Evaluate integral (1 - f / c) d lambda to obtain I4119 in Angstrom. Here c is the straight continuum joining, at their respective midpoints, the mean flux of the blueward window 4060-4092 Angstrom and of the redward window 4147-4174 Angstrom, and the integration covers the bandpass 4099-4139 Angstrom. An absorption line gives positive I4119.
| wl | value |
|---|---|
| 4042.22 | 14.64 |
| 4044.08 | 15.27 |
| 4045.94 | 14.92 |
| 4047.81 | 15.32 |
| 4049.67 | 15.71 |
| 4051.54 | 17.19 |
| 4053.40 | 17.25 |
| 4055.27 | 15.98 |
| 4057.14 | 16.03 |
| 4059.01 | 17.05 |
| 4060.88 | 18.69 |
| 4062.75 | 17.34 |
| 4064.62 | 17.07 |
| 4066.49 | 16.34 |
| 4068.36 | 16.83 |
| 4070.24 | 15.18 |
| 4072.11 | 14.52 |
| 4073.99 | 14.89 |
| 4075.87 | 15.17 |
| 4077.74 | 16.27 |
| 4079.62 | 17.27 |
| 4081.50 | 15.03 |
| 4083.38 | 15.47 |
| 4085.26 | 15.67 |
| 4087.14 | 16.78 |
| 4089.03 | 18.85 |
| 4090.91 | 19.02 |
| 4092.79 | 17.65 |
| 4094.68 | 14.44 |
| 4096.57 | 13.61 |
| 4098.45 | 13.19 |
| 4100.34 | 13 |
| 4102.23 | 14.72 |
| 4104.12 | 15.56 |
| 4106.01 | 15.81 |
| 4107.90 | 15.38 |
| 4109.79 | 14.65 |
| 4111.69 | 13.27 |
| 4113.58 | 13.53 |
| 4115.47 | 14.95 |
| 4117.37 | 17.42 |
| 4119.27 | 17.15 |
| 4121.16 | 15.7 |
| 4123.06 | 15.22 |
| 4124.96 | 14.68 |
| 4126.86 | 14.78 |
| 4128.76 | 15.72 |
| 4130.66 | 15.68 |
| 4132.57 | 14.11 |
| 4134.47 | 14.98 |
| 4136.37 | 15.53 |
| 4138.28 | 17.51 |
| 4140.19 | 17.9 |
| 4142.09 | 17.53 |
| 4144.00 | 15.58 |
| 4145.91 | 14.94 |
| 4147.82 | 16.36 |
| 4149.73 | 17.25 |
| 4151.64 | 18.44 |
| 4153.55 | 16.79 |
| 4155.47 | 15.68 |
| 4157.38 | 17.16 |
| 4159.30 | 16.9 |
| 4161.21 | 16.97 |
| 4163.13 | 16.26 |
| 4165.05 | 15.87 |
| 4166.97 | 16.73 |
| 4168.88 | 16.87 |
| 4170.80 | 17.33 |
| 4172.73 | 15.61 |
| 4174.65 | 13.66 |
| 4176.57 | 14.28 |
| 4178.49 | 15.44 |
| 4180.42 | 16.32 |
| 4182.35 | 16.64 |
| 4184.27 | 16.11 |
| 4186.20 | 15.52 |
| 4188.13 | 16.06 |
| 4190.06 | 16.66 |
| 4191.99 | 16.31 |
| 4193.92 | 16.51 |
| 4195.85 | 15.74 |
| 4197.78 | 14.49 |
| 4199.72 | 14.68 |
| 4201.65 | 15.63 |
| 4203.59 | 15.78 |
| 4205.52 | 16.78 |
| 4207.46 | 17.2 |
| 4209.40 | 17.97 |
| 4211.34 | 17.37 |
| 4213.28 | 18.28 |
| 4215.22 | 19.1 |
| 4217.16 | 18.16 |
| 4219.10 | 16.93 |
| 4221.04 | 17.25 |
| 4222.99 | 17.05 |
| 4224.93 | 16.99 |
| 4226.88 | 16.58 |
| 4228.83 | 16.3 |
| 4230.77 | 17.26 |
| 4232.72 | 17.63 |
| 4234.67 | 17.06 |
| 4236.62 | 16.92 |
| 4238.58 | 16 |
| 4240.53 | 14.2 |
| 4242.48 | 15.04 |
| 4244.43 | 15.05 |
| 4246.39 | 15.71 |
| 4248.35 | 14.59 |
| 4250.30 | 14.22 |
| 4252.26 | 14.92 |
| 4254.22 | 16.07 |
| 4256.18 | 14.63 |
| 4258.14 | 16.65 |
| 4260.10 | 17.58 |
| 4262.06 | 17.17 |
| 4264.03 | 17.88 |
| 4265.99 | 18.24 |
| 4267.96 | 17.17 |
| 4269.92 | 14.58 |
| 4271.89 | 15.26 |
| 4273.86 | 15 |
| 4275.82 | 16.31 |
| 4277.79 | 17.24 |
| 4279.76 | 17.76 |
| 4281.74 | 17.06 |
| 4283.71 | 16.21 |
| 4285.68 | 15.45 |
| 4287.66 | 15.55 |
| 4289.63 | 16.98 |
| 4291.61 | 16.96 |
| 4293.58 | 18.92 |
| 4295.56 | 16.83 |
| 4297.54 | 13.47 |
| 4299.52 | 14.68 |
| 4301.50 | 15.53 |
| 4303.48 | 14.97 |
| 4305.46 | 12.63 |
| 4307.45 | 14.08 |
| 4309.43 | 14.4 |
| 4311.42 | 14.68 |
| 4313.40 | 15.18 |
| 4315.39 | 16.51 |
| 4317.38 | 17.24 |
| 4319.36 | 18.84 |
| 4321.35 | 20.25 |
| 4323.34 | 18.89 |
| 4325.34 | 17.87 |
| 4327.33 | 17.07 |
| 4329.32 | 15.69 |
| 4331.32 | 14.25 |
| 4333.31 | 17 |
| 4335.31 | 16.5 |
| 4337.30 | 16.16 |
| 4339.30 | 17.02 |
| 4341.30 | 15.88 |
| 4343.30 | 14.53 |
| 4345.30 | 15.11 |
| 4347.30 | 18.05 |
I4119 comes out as 3.4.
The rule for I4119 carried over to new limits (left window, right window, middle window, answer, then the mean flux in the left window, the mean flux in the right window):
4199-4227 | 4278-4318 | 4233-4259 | 1.7 Angstrom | 17.1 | 15.8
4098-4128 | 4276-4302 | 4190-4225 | -2.4 Angstrom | 15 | 16.4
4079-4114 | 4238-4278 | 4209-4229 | -2.2 Angstrom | 15.4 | 15.9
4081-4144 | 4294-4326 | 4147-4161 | -1.1 Angstrom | 15.6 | 16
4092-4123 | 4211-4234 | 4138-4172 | -1.6 Angstrom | 15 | 17.4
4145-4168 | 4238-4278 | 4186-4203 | 0.6 Angstrom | 16.6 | 15.9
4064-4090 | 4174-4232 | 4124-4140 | 0.7 Angstrom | 16.1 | 16.5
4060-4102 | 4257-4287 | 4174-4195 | 0.7 Angstrom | 16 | 16.6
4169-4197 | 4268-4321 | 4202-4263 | -2.3 Angstrom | 15.9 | 15.9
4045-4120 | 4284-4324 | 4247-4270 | -0.2 Angstrom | 15.8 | 16.1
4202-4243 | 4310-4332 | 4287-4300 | 0.5 Angstrom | 16.9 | 16.9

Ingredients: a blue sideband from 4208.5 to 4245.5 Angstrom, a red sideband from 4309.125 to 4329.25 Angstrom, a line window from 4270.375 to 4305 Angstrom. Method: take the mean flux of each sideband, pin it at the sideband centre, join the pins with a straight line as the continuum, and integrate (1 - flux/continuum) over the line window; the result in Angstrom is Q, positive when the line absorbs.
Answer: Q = 2.0 Angstrom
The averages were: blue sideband 16.9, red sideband 17.1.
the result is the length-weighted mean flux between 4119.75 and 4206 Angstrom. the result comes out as 16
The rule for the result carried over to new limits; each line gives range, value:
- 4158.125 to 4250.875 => 16.3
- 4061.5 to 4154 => 15.8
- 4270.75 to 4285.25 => 16.4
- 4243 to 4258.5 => 15.2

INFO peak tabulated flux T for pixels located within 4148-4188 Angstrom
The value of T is 18.44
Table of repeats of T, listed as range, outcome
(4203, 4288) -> 19.1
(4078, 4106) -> 19.02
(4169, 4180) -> 17.33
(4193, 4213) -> 17.97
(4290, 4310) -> 18.92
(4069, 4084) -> 17.27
